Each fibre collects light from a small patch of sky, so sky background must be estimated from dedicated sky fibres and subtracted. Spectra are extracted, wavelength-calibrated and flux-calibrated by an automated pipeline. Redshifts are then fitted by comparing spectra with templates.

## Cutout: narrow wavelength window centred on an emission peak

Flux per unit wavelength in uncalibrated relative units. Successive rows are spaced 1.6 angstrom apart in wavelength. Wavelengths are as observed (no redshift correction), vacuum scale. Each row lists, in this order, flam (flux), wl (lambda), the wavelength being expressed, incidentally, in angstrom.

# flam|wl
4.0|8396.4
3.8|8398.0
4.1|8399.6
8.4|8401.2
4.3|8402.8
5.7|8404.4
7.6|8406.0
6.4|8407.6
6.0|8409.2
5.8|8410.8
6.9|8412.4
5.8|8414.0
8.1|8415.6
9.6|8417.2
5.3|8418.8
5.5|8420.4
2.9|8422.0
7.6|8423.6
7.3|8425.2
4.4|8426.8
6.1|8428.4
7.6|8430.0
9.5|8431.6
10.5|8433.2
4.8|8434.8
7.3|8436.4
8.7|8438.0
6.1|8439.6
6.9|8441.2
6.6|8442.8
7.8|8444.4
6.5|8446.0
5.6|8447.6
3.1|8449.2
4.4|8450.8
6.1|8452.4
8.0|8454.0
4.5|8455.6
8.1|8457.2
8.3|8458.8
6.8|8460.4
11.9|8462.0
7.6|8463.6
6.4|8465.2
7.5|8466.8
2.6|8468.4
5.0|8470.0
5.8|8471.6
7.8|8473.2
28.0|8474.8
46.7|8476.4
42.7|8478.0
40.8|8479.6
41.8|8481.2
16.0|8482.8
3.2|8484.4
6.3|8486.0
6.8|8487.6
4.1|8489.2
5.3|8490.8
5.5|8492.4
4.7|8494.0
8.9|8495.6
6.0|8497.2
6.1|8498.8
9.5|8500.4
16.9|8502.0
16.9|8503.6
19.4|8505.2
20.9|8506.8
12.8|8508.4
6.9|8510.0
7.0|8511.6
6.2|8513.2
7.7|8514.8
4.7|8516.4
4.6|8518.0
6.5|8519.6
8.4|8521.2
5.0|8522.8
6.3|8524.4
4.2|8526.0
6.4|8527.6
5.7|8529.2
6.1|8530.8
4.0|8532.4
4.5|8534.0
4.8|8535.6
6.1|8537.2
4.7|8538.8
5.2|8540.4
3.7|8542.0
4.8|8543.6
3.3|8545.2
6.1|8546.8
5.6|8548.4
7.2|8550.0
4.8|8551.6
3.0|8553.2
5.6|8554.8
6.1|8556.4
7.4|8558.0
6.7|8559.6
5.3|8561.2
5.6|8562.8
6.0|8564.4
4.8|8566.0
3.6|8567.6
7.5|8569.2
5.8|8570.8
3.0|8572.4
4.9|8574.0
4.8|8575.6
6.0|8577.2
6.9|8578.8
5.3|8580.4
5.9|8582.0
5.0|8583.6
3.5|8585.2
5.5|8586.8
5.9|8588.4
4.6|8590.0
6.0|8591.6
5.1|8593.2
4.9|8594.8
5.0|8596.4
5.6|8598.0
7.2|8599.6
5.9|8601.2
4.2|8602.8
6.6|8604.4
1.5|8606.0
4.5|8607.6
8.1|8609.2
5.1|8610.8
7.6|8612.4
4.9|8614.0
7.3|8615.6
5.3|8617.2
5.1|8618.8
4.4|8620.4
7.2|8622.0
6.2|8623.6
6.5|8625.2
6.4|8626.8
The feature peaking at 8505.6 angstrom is [N II] 6583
